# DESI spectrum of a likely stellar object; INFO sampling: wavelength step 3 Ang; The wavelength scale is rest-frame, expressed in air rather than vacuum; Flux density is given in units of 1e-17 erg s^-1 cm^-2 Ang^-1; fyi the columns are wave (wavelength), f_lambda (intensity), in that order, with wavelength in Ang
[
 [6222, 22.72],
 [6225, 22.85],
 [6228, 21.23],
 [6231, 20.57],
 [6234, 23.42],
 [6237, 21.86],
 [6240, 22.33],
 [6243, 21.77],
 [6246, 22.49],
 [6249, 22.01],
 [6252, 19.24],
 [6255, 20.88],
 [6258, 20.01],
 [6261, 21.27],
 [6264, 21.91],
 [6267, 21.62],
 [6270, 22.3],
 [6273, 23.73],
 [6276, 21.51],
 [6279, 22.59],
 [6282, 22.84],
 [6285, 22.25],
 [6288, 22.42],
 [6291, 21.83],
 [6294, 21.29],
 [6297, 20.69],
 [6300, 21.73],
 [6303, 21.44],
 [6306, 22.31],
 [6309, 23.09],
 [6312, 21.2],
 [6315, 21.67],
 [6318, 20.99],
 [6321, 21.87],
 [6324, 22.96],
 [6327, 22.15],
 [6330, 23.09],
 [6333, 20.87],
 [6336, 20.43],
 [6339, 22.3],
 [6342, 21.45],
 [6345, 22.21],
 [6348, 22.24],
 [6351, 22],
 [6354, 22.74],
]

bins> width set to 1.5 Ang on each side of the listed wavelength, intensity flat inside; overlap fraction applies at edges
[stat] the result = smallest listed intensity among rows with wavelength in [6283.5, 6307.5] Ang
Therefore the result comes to 20.69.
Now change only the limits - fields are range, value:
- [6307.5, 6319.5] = 20.99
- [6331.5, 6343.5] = 20.43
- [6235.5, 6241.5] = 21.86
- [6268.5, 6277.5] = 21.51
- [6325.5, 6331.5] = 22.15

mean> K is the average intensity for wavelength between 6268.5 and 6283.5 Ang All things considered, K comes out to 22.6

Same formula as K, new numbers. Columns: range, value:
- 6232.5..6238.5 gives 22.6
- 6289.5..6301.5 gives 21.4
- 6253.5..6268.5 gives 21.1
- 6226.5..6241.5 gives 21.9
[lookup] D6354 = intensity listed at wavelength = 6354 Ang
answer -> 22.74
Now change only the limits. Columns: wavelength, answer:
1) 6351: 22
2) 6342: 21.45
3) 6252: 19.24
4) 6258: 20.01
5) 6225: 22.85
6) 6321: 21.87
